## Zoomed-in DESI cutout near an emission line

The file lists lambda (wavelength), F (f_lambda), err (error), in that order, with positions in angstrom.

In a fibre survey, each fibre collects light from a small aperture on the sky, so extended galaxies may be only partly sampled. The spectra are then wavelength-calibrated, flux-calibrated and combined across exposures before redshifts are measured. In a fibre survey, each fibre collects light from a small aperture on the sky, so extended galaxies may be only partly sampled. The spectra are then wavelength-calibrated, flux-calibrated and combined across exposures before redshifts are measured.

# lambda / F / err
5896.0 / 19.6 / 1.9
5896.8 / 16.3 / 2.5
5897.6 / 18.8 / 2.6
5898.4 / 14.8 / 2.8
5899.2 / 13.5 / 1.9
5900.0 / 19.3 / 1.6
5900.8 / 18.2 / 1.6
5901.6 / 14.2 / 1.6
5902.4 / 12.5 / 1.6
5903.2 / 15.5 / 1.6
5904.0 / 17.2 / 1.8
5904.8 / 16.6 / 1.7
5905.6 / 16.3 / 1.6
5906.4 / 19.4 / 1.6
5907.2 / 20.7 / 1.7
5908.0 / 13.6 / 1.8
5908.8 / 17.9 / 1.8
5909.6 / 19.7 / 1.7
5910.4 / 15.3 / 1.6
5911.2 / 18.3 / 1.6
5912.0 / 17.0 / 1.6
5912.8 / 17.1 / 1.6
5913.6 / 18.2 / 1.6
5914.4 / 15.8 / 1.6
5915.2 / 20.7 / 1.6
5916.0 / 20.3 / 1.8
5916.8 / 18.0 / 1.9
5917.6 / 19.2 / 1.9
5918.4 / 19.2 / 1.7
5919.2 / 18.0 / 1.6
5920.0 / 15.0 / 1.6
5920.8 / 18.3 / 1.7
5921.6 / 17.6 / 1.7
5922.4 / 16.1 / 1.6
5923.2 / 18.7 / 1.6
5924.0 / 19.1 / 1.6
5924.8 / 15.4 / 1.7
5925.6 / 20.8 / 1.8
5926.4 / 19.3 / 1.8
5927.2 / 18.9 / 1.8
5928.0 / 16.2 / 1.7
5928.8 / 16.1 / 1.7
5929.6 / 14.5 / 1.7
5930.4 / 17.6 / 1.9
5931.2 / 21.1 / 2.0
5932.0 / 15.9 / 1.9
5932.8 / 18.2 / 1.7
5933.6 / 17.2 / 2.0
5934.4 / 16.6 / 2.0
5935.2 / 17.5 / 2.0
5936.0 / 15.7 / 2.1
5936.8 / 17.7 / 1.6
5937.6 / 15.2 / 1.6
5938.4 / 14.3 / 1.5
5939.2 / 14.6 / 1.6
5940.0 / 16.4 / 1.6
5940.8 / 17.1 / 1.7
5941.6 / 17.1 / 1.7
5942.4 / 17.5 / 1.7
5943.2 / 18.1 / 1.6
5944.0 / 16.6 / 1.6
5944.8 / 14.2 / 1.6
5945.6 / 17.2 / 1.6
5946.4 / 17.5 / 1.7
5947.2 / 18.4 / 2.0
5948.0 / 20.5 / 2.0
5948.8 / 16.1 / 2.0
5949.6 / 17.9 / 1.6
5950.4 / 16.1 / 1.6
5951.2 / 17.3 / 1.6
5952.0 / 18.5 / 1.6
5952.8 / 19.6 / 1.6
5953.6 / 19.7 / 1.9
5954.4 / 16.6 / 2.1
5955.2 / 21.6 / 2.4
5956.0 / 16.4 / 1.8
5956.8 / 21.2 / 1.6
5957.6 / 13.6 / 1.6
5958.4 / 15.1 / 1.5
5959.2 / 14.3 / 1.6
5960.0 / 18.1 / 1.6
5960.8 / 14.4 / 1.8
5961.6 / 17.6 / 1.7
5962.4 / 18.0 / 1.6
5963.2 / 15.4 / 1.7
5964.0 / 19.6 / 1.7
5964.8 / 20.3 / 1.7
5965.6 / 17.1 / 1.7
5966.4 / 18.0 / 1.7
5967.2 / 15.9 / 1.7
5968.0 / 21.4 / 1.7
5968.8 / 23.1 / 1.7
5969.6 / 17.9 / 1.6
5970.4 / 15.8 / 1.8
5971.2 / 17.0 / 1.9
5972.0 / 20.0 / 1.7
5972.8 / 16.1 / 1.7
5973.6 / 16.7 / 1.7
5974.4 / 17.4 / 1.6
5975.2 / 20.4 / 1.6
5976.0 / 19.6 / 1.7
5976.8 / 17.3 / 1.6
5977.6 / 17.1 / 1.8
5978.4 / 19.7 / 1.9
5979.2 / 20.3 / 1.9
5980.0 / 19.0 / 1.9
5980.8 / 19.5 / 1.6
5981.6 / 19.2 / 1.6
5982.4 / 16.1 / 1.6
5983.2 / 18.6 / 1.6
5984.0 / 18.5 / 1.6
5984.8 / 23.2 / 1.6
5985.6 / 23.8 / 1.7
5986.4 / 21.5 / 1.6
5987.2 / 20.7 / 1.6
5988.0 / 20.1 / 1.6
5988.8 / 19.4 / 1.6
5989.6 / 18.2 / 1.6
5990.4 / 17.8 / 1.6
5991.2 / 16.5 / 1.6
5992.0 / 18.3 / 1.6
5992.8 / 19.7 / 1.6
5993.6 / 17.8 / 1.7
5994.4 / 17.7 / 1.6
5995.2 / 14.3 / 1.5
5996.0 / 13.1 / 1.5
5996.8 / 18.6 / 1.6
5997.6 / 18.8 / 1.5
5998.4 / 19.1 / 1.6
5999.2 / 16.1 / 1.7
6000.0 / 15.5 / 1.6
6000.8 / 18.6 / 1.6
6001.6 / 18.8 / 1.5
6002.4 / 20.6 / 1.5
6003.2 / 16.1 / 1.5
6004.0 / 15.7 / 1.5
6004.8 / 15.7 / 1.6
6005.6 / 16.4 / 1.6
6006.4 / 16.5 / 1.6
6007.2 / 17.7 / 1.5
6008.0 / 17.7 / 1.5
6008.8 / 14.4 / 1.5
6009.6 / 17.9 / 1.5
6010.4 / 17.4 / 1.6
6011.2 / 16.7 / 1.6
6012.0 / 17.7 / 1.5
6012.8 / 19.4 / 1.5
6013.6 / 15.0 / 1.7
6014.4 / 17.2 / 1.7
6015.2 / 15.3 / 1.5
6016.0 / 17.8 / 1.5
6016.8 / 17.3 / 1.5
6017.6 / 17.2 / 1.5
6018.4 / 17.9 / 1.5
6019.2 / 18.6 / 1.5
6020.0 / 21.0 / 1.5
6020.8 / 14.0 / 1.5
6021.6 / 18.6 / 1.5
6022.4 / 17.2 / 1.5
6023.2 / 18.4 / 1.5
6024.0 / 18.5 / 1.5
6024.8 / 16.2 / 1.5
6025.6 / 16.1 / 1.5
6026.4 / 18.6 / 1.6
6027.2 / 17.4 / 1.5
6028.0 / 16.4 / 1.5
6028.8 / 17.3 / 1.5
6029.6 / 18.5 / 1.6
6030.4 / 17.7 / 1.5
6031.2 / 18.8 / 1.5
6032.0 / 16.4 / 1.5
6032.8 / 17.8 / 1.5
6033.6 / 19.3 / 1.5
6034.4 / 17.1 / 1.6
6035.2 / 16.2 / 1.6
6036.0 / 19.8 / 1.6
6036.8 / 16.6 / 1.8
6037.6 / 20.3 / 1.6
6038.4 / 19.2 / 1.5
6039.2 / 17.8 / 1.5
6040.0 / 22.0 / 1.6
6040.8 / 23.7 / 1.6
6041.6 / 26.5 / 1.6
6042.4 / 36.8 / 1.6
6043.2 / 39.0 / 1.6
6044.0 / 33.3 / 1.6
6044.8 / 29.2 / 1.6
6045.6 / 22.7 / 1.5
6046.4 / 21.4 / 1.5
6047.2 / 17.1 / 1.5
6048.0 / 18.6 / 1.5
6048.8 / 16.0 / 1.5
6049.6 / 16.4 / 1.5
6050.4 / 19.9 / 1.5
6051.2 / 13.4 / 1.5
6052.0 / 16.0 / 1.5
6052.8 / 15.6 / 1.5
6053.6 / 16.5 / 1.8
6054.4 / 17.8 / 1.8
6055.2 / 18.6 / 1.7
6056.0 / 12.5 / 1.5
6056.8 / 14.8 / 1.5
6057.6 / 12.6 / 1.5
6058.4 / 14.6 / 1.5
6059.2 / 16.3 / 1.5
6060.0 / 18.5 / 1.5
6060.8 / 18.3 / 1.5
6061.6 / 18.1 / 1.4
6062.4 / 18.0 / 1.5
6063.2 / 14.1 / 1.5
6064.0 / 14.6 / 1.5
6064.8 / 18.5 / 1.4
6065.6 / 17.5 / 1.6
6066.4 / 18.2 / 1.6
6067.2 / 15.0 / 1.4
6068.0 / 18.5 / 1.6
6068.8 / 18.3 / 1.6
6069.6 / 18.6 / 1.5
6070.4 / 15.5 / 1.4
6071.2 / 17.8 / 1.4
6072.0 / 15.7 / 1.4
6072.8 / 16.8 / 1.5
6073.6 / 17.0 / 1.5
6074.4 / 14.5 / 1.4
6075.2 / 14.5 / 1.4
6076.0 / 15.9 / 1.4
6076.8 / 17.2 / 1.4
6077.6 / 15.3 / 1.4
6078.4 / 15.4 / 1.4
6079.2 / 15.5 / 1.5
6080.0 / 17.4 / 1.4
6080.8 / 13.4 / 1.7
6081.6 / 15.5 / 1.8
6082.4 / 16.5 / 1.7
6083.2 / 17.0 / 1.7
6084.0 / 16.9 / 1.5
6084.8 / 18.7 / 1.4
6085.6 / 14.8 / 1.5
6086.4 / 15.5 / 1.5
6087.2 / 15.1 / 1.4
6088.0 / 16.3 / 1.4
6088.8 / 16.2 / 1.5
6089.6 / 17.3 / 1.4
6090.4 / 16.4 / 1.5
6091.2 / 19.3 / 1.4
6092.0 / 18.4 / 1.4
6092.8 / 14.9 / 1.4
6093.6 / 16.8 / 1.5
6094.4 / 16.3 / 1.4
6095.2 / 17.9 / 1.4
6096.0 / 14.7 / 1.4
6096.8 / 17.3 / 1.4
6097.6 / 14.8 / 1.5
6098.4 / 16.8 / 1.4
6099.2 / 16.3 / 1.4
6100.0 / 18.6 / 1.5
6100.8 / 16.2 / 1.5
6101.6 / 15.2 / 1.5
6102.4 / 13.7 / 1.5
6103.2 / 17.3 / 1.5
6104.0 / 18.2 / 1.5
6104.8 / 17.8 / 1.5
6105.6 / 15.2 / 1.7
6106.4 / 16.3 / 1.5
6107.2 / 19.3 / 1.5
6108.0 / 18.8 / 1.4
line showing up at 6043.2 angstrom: [O III] 5007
